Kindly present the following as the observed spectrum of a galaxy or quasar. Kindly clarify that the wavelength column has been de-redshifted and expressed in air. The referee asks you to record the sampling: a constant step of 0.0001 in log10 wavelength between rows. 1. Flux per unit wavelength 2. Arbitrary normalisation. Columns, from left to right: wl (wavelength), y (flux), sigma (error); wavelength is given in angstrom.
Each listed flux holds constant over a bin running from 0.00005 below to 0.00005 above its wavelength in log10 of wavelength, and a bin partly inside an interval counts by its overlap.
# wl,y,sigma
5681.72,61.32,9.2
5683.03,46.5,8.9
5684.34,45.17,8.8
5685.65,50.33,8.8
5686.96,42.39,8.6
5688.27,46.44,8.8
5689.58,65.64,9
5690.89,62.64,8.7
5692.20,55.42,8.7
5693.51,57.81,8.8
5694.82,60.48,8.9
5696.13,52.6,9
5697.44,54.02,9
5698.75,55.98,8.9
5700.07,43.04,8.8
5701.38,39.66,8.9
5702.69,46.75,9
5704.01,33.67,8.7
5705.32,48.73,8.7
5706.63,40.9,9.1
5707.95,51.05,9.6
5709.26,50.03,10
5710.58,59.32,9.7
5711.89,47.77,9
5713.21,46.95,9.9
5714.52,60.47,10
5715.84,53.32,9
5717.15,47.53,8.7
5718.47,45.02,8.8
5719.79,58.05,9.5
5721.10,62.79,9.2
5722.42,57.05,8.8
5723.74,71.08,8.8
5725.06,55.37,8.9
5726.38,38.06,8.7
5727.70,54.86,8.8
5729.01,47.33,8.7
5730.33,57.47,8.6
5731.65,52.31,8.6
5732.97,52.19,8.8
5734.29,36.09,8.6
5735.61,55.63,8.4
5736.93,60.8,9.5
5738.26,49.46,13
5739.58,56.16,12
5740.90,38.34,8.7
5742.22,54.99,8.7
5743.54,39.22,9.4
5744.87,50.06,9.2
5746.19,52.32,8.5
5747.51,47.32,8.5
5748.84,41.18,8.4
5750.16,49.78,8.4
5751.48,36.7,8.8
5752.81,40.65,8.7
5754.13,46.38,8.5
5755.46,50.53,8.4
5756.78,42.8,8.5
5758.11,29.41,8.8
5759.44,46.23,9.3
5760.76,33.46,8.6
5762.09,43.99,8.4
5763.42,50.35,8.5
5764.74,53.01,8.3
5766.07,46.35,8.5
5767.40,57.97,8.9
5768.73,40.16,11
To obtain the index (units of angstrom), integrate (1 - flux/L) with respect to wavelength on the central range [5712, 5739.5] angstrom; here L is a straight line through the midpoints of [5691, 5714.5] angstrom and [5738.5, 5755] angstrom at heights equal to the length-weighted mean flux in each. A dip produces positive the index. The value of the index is -2.8 angstrom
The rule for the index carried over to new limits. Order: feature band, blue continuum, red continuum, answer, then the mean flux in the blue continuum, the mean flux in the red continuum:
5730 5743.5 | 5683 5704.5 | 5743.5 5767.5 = -1.1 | 50.7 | 45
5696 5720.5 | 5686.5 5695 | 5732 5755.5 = 1.8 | 55.9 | 47.6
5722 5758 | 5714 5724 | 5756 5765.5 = 0.4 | 56.3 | 42.9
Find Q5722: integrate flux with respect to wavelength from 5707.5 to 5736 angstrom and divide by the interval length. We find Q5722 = 52.7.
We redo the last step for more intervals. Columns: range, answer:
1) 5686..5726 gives 52.3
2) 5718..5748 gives 51.9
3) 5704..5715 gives 49.5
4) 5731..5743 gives 50.5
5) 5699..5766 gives 48.5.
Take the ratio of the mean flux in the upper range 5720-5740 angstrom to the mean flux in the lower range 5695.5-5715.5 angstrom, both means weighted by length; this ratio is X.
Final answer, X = 1.10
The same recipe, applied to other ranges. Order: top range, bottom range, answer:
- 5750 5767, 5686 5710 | 0.87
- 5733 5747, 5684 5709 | 0.98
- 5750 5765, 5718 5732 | 0.79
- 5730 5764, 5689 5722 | 0.90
